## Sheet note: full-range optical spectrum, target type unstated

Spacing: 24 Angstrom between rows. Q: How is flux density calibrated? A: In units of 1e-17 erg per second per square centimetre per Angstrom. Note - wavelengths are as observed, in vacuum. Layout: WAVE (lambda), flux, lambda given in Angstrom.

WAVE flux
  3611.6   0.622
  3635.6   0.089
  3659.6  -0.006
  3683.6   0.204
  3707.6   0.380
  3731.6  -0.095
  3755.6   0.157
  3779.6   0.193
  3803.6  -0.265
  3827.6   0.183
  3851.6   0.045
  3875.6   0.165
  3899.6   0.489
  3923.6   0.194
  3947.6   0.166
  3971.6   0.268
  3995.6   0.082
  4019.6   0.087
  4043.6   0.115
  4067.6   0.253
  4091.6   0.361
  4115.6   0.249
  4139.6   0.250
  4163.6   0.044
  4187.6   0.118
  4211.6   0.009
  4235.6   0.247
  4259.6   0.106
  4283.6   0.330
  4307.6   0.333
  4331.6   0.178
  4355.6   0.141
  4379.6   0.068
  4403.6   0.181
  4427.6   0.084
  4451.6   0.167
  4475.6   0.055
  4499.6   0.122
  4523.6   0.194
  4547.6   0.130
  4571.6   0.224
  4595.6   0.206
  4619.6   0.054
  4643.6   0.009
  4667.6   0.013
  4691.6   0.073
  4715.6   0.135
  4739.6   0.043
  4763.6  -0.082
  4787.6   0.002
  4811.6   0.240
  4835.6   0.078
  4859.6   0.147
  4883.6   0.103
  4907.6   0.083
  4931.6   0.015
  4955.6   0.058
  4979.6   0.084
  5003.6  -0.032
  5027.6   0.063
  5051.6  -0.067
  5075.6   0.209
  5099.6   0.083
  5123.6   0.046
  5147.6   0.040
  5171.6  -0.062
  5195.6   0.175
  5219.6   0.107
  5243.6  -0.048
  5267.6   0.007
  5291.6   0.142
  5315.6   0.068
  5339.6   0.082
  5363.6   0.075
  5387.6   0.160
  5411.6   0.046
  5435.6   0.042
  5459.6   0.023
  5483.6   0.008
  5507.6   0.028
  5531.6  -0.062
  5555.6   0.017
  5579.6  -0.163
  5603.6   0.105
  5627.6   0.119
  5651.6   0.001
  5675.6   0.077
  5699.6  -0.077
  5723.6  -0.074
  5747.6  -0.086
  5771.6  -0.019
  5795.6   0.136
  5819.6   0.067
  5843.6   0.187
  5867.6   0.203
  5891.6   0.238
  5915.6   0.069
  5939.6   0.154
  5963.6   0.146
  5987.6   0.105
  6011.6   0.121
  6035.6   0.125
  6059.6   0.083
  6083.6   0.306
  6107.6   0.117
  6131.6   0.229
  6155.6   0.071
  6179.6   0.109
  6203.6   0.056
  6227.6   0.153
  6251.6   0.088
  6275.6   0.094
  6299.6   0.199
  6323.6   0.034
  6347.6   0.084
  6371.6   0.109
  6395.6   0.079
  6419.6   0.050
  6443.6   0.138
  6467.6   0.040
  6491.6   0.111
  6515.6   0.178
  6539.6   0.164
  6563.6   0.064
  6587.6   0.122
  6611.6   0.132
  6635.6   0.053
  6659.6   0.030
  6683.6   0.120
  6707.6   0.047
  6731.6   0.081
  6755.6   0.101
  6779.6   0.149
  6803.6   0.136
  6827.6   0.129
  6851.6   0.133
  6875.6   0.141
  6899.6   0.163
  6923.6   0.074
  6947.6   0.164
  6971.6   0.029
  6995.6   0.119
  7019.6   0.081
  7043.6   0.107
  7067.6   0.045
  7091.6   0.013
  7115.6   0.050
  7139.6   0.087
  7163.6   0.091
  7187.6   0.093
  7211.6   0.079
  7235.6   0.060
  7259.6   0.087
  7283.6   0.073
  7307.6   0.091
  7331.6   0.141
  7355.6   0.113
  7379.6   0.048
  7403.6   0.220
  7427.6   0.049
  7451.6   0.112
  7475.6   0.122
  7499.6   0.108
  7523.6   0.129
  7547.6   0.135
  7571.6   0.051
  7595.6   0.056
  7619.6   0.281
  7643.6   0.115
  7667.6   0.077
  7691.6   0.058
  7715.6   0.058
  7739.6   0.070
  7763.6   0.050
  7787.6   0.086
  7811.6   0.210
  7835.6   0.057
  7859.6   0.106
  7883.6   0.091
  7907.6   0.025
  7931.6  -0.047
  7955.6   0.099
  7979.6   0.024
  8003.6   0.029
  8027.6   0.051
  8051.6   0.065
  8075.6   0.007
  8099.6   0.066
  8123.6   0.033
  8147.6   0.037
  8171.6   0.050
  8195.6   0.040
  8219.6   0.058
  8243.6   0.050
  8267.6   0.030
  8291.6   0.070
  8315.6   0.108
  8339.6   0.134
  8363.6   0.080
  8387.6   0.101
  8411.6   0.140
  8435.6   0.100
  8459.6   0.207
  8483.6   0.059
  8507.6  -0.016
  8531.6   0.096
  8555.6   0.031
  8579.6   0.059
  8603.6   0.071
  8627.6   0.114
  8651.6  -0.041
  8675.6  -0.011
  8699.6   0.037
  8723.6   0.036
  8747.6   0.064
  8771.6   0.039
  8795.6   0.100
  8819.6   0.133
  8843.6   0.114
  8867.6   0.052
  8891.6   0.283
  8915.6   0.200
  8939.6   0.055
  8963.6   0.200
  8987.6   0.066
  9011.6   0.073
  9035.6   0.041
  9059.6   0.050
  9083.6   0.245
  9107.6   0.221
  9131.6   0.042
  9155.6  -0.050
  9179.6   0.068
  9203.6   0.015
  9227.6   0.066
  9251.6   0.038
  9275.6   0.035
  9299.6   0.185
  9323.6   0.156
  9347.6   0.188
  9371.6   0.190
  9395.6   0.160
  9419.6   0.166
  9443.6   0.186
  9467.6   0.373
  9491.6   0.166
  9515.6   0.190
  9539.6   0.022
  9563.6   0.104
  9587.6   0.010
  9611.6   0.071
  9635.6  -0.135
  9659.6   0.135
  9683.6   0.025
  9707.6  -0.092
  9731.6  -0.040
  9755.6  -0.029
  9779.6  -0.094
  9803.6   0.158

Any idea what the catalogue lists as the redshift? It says 1.439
